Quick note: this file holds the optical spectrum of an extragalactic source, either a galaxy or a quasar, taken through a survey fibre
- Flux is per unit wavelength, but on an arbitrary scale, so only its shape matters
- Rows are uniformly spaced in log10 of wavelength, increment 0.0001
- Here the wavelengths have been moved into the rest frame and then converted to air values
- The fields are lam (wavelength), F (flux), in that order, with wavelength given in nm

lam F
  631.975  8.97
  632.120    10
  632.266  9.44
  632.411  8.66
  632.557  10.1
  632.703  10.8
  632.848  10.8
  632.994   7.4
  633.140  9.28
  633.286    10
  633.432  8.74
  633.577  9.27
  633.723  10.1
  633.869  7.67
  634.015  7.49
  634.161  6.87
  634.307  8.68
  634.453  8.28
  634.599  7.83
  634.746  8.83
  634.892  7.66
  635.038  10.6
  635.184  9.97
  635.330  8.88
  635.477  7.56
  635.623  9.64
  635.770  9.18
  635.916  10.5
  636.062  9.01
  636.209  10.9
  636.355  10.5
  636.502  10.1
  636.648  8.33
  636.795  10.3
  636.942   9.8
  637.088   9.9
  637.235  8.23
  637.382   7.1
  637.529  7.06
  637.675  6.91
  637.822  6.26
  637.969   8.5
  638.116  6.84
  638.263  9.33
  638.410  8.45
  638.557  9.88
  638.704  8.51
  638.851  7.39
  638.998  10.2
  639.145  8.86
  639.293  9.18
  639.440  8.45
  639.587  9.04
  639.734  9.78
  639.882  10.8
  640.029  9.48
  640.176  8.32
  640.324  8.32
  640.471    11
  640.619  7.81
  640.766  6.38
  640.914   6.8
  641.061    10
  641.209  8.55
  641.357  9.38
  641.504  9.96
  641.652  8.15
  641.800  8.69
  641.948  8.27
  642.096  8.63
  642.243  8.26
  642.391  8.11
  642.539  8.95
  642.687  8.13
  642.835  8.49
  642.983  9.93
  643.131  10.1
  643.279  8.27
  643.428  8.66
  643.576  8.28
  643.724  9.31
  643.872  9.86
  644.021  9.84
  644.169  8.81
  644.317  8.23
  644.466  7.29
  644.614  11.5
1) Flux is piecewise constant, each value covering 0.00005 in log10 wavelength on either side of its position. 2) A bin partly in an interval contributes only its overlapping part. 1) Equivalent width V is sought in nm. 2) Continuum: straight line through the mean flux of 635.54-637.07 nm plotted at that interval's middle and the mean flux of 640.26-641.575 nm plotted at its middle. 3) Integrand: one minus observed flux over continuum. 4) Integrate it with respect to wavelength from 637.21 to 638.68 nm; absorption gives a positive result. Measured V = 0.24 nm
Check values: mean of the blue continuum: 9.82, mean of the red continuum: 8.69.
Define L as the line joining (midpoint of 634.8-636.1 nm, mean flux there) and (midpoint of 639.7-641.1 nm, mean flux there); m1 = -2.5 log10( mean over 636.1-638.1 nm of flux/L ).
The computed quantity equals 0.047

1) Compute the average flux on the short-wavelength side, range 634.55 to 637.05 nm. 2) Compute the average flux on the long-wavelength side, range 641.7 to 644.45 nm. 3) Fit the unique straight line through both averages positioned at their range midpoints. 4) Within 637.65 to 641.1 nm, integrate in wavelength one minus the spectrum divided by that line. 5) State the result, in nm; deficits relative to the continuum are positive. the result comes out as 0.18 nm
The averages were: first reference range 9.41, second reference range 8.78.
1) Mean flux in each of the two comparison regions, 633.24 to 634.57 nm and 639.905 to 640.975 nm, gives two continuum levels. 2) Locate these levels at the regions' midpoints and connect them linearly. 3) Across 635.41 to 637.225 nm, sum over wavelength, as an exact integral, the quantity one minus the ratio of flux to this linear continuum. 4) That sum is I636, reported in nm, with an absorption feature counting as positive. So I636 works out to -0.24 nm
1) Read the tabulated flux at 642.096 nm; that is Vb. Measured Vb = 8.63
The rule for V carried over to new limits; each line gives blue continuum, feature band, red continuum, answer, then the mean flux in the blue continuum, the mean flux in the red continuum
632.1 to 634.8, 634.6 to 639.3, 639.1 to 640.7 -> 0.10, 8.94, 9.18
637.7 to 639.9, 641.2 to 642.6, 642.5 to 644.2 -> 0.04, 8.67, 9.06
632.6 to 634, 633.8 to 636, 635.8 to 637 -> 0.22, 9.28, 9.91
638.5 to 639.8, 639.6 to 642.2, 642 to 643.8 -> 0.02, 9.02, 8.76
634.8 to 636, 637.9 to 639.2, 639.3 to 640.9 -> 0.05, 9.25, 8.87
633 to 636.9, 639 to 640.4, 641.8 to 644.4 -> -0.04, 9.06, 8.82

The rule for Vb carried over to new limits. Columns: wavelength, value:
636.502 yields 10.1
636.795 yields 10.3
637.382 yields 7.1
